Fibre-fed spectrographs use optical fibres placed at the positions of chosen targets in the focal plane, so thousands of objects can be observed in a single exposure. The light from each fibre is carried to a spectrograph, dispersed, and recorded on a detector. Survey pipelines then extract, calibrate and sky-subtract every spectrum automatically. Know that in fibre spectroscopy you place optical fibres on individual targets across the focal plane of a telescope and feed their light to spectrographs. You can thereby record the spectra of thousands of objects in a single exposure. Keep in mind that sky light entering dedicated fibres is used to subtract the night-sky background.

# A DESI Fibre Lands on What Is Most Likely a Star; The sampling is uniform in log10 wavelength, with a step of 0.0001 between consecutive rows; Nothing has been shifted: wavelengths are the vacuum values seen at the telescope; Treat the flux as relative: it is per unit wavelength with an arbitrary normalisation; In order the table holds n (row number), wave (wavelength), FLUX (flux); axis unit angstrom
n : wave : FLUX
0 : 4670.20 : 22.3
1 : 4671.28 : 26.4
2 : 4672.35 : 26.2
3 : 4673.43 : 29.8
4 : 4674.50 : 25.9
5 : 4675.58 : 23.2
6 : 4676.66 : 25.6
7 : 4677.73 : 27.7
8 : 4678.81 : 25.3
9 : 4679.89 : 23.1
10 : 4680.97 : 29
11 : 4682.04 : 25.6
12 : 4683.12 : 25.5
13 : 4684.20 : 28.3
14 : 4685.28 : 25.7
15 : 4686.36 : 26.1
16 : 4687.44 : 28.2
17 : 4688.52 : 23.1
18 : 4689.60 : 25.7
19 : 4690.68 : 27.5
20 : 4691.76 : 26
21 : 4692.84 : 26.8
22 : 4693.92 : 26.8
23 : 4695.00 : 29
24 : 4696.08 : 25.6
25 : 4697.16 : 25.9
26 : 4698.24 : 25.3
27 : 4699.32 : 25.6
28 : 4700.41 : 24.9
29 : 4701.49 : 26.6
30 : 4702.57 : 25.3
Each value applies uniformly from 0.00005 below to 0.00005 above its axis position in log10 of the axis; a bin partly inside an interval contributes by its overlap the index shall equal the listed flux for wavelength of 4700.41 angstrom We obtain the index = 24.9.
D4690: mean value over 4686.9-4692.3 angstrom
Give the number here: 26.1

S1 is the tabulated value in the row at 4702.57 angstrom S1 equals 25.3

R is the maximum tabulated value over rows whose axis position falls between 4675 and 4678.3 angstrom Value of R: 27.7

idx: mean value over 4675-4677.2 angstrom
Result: 24.4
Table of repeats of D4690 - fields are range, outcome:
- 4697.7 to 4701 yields 25.3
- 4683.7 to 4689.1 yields 26.2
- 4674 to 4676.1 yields 24.5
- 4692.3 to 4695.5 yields 27.5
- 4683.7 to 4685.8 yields 27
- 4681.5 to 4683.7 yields 25.7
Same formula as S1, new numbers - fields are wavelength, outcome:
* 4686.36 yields 26.1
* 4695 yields 29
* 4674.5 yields 25.9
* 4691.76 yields 26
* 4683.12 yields 25.5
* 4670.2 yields 22.3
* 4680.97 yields 29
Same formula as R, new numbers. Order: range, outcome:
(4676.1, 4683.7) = 29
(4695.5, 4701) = 25.9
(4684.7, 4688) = 28.2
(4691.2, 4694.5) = 26.8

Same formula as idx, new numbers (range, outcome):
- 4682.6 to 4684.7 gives 26.9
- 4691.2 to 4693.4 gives 26.4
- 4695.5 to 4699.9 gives 25.6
